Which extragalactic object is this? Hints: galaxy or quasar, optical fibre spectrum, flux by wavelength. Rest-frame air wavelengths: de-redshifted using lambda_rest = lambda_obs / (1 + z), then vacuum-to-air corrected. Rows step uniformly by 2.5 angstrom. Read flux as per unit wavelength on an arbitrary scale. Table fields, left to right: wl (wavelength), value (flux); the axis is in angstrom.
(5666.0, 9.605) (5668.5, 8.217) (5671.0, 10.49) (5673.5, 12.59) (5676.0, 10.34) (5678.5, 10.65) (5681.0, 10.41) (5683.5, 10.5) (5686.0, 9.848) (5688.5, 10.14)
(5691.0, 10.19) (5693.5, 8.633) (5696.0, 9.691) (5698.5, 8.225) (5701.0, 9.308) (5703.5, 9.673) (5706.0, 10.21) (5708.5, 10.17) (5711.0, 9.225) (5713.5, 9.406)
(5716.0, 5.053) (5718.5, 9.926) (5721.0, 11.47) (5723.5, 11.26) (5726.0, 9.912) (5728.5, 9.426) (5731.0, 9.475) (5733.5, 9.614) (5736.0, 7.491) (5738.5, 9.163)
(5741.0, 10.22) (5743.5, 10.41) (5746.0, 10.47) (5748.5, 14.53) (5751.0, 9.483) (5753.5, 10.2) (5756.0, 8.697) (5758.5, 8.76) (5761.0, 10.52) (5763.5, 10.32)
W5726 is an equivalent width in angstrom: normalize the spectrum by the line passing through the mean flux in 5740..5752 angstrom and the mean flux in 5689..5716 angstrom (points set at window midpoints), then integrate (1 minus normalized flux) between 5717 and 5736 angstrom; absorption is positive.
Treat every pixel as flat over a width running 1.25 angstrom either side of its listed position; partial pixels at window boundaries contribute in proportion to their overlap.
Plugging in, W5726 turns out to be 0.6 angstrom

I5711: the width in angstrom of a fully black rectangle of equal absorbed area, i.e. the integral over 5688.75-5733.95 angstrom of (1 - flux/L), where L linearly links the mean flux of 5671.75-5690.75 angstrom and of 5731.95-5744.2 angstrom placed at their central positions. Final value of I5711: 1.9 angstrom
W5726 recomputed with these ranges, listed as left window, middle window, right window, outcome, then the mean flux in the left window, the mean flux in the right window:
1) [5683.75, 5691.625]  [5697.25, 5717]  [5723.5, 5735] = 1.9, 10.1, 9.74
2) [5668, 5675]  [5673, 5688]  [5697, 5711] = -0.4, 10.7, 9.49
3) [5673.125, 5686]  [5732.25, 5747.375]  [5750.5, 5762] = 0.2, 10.7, 9.51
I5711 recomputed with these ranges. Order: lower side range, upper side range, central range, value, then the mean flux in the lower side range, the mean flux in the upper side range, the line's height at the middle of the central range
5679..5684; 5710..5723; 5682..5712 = 0.66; 10.5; 9.14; 9.89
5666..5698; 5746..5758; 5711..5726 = 1.30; 10.1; 10.6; 10.3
